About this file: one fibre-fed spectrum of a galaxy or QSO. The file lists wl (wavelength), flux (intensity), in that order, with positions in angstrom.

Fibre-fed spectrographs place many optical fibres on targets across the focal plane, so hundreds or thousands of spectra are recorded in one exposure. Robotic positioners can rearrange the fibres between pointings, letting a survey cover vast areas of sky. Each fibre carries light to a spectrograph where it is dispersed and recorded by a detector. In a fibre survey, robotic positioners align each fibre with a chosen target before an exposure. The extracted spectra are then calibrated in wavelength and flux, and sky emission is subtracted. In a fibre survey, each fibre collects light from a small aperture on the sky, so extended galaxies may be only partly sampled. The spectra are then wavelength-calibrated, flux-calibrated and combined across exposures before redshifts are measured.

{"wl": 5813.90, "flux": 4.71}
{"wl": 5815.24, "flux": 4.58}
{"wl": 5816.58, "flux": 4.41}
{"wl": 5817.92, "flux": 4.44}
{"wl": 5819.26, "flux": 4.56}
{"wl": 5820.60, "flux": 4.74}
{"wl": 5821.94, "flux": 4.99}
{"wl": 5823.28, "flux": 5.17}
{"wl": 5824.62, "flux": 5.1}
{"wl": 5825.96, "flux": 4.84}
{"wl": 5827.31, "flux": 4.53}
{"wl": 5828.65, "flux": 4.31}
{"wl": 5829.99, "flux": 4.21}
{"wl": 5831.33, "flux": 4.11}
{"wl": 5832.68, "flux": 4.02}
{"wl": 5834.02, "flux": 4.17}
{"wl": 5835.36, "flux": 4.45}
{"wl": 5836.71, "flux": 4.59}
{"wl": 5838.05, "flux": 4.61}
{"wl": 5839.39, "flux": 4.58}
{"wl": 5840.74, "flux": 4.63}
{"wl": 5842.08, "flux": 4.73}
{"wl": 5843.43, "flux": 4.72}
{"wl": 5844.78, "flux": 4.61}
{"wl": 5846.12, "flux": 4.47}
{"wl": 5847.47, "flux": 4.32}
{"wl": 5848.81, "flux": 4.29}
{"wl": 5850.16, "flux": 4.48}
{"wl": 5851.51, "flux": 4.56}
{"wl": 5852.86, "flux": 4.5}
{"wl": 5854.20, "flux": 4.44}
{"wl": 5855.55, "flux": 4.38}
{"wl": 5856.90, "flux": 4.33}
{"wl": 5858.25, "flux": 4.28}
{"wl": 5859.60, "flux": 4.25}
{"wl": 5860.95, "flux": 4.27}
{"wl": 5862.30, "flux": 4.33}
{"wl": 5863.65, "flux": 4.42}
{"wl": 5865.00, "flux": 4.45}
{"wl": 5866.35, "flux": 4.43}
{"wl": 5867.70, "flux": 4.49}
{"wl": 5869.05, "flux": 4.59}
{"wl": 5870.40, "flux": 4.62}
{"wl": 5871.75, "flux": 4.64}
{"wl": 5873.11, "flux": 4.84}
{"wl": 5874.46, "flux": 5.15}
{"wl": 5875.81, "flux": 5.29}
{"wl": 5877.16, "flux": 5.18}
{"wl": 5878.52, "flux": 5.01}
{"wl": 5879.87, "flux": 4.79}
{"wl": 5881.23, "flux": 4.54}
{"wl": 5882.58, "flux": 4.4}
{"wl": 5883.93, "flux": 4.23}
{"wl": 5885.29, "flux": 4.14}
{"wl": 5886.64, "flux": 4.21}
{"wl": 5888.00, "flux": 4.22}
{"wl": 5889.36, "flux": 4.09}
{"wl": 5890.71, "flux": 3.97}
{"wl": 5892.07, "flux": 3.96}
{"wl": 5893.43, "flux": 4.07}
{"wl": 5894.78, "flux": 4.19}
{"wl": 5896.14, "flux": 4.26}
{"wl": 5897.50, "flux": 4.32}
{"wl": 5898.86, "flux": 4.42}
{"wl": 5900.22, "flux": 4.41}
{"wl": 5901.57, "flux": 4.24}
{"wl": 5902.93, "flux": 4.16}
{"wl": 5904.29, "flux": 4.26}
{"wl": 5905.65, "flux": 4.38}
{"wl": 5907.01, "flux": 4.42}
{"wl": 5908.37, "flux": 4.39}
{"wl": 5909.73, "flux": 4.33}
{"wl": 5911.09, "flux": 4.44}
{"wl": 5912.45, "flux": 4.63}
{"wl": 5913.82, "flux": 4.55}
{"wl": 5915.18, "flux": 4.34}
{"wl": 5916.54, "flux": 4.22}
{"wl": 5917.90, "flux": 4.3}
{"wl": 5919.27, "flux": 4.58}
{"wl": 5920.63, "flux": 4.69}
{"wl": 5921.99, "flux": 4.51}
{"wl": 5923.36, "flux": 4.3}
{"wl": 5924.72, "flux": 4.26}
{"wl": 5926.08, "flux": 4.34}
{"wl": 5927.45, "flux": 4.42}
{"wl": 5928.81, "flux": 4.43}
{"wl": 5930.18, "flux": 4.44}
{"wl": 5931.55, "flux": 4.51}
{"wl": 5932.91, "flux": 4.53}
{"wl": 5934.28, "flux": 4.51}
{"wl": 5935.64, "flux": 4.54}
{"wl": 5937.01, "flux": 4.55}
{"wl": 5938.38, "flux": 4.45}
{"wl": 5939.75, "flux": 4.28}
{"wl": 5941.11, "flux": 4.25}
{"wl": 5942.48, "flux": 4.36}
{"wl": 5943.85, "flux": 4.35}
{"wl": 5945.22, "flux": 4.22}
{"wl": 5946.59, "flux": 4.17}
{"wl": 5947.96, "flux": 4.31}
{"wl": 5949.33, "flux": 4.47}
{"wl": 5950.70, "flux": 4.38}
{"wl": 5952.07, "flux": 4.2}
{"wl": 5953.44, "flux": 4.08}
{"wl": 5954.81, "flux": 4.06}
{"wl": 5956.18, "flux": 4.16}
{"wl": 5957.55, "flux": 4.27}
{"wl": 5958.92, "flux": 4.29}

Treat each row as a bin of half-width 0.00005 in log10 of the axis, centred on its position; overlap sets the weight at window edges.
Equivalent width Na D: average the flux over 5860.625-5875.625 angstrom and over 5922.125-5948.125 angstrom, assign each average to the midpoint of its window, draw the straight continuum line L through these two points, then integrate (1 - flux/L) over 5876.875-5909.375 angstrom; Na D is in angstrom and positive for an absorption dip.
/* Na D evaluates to 1.3 angstrom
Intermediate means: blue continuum 4.6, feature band 4.33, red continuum 4.38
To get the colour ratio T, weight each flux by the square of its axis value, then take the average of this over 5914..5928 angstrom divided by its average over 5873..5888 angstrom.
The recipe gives 1.0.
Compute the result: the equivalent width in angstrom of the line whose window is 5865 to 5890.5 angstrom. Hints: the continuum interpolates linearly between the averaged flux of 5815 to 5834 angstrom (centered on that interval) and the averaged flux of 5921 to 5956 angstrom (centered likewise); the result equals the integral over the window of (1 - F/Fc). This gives -0.7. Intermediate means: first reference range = 4.56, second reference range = 4.36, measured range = 4.59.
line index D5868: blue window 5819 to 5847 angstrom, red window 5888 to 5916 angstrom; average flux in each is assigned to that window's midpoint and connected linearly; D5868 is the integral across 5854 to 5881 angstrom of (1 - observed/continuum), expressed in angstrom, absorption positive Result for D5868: -1.1 angstrom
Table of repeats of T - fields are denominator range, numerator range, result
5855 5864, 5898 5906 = 1.01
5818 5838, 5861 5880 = 1.05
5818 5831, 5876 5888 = 0.99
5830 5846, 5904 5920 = 1.01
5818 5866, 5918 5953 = 1.01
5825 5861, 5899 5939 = 1.02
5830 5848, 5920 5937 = 1.03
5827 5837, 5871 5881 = 1.18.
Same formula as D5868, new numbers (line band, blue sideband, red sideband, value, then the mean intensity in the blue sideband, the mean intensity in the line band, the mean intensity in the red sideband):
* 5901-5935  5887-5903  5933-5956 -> -1.2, 4.19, 4.41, 4.33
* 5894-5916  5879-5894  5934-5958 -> -0.5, 4.25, 4.36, 4.31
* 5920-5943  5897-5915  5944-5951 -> -0.5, 4.38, 4.43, 4.31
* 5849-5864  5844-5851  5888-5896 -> 0.0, 4.44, 4.38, 4.08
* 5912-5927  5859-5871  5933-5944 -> 0.0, 4.43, 4.42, 4.42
